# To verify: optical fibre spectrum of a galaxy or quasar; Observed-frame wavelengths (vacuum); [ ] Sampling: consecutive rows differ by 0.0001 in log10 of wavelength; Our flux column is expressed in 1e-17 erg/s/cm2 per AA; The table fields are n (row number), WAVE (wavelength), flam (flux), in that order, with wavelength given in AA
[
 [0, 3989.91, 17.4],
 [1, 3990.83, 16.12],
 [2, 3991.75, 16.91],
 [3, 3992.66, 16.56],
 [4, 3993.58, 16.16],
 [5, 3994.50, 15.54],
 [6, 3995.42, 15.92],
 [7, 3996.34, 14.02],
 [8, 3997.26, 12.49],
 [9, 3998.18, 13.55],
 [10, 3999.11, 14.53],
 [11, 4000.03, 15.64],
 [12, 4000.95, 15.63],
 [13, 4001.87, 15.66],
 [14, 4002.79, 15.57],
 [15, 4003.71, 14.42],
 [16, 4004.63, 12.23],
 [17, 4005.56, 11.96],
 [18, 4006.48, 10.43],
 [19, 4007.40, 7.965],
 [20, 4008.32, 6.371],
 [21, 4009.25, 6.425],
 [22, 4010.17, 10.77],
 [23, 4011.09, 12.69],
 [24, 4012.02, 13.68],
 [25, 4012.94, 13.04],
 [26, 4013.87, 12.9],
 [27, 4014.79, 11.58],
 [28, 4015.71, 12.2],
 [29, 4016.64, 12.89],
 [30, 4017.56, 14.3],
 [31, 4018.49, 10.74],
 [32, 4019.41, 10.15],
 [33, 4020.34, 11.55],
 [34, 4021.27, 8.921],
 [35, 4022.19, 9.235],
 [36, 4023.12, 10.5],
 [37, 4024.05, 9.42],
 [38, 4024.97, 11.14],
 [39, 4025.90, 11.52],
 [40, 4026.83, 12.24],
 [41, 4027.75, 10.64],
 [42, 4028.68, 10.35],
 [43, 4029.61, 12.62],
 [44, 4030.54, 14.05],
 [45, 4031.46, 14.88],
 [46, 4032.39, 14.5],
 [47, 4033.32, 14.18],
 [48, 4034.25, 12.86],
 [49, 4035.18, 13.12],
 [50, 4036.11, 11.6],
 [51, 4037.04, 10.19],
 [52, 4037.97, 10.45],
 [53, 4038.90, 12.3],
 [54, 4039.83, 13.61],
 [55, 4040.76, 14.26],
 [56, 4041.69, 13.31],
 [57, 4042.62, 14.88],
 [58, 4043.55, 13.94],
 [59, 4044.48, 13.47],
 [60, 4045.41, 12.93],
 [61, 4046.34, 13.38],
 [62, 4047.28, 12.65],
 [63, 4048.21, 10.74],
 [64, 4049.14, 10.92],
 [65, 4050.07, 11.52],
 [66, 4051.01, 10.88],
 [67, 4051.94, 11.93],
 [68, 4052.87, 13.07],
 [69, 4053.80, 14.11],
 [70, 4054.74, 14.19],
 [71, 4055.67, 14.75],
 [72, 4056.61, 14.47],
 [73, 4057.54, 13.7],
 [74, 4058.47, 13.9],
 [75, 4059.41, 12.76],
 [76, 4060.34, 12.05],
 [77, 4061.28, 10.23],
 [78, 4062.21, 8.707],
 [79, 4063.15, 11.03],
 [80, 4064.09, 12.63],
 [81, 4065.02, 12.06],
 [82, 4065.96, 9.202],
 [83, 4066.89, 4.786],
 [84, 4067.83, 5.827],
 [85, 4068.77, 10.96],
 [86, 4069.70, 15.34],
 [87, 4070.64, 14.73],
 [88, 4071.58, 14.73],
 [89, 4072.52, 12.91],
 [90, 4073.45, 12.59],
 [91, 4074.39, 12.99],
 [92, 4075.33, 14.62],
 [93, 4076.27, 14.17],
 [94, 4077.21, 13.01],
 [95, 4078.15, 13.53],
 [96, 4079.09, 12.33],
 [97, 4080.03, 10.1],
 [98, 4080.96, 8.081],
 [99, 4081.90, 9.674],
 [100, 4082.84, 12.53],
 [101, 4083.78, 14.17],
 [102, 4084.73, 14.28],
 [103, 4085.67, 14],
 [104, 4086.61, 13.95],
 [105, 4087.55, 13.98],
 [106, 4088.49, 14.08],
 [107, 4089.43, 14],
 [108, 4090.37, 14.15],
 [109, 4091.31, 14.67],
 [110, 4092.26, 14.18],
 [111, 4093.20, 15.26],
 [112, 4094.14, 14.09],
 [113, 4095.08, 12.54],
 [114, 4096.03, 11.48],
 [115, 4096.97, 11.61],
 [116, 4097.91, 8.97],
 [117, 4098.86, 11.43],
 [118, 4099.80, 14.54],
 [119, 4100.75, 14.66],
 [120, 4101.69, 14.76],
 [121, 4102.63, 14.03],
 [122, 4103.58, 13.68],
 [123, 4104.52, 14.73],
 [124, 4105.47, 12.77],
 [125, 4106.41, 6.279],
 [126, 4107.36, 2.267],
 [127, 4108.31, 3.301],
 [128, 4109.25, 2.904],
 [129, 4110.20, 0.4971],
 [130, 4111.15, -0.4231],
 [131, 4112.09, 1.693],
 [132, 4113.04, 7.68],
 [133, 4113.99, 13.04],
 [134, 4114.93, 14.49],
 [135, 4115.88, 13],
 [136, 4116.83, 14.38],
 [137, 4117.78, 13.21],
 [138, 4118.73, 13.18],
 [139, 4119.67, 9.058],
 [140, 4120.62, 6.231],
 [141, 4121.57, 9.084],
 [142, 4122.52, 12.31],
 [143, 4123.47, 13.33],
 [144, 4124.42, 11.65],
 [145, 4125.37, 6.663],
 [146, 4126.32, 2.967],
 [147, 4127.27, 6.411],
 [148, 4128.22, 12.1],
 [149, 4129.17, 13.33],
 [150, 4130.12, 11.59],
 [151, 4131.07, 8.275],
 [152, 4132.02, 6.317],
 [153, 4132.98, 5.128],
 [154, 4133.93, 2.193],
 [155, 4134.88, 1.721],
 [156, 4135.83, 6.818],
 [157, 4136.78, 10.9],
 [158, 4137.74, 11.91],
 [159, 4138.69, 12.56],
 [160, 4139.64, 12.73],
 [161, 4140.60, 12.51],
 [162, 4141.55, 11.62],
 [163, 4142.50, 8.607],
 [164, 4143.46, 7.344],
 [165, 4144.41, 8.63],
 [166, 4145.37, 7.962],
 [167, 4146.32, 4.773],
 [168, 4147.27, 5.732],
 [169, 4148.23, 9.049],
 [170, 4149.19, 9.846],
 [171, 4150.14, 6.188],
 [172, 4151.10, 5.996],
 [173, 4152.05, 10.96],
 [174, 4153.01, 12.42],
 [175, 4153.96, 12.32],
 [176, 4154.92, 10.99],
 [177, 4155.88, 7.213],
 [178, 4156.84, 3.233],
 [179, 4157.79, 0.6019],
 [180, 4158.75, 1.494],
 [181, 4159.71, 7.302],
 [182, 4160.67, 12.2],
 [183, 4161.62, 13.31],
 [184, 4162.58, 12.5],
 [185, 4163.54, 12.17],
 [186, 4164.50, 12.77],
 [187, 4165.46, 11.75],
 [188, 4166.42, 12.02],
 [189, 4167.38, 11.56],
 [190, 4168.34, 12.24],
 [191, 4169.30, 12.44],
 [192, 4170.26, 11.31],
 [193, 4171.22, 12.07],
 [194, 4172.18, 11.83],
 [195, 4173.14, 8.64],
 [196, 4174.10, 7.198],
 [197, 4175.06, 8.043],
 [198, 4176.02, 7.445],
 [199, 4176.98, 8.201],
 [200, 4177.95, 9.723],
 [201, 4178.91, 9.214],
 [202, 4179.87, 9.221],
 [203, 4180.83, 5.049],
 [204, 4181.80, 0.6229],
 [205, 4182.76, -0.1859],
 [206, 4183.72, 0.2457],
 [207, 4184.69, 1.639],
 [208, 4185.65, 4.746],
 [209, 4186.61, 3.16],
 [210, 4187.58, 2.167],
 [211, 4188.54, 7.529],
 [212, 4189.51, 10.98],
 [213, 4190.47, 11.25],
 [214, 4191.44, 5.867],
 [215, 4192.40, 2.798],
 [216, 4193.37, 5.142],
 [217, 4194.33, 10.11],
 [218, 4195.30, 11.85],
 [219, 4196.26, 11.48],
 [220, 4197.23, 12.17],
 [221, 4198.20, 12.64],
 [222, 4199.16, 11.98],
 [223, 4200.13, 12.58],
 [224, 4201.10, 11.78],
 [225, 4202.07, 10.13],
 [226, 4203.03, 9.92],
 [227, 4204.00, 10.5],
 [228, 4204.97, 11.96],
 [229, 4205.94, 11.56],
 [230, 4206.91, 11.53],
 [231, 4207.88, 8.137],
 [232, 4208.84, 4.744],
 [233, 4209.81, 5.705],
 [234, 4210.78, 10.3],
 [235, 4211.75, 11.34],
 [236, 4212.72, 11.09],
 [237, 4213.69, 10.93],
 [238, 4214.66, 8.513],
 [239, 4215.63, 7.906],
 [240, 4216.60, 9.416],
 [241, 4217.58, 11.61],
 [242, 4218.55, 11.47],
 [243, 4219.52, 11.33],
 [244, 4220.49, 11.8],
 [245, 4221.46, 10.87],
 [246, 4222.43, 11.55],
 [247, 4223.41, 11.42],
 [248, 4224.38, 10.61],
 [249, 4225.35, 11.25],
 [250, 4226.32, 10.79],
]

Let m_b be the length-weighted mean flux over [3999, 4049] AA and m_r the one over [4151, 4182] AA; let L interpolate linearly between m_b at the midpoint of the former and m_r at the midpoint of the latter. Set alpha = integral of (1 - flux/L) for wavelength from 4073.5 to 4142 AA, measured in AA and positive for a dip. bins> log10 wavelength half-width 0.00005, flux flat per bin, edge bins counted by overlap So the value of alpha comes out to -0.9 AA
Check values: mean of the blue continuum 12.2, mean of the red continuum 9.33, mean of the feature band 10.7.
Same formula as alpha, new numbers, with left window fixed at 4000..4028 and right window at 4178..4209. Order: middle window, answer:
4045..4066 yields -3.0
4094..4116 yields 0.4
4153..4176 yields -3.4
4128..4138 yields 1.3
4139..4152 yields 0.4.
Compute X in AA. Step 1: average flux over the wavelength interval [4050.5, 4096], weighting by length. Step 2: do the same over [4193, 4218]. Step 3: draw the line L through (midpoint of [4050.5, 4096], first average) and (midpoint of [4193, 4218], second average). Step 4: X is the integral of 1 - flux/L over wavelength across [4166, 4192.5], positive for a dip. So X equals 8.1 AA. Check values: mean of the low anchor 12.6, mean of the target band 7.45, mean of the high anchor 10.2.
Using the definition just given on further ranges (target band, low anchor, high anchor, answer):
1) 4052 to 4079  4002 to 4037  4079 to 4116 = -2.5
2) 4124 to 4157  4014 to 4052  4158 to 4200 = 3.0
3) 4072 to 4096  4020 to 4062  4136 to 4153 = -4.5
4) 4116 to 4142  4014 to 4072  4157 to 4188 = -0.9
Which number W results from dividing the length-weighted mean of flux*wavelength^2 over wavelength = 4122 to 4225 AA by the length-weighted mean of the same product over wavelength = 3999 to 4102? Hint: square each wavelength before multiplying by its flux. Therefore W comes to 0.8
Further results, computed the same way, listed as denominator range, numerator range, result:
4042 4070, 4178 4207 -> 0.71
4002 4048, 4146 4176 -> 0.83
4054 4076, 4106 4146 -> 0.72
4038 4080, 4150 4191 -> 0.69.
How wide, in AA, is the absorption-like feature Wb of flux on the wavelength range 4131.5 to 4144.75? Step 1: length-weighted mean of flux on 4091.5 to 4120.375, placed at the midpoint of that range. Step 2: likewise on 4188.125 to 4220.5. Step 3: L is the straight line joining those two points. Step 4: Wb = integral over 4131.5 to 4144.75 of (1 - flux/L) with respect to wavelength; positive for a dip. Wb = 2.3 AA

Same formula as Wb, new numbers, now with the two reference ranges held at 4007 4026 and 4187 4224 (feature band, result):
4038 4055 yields -3.4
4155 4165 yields 1.7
